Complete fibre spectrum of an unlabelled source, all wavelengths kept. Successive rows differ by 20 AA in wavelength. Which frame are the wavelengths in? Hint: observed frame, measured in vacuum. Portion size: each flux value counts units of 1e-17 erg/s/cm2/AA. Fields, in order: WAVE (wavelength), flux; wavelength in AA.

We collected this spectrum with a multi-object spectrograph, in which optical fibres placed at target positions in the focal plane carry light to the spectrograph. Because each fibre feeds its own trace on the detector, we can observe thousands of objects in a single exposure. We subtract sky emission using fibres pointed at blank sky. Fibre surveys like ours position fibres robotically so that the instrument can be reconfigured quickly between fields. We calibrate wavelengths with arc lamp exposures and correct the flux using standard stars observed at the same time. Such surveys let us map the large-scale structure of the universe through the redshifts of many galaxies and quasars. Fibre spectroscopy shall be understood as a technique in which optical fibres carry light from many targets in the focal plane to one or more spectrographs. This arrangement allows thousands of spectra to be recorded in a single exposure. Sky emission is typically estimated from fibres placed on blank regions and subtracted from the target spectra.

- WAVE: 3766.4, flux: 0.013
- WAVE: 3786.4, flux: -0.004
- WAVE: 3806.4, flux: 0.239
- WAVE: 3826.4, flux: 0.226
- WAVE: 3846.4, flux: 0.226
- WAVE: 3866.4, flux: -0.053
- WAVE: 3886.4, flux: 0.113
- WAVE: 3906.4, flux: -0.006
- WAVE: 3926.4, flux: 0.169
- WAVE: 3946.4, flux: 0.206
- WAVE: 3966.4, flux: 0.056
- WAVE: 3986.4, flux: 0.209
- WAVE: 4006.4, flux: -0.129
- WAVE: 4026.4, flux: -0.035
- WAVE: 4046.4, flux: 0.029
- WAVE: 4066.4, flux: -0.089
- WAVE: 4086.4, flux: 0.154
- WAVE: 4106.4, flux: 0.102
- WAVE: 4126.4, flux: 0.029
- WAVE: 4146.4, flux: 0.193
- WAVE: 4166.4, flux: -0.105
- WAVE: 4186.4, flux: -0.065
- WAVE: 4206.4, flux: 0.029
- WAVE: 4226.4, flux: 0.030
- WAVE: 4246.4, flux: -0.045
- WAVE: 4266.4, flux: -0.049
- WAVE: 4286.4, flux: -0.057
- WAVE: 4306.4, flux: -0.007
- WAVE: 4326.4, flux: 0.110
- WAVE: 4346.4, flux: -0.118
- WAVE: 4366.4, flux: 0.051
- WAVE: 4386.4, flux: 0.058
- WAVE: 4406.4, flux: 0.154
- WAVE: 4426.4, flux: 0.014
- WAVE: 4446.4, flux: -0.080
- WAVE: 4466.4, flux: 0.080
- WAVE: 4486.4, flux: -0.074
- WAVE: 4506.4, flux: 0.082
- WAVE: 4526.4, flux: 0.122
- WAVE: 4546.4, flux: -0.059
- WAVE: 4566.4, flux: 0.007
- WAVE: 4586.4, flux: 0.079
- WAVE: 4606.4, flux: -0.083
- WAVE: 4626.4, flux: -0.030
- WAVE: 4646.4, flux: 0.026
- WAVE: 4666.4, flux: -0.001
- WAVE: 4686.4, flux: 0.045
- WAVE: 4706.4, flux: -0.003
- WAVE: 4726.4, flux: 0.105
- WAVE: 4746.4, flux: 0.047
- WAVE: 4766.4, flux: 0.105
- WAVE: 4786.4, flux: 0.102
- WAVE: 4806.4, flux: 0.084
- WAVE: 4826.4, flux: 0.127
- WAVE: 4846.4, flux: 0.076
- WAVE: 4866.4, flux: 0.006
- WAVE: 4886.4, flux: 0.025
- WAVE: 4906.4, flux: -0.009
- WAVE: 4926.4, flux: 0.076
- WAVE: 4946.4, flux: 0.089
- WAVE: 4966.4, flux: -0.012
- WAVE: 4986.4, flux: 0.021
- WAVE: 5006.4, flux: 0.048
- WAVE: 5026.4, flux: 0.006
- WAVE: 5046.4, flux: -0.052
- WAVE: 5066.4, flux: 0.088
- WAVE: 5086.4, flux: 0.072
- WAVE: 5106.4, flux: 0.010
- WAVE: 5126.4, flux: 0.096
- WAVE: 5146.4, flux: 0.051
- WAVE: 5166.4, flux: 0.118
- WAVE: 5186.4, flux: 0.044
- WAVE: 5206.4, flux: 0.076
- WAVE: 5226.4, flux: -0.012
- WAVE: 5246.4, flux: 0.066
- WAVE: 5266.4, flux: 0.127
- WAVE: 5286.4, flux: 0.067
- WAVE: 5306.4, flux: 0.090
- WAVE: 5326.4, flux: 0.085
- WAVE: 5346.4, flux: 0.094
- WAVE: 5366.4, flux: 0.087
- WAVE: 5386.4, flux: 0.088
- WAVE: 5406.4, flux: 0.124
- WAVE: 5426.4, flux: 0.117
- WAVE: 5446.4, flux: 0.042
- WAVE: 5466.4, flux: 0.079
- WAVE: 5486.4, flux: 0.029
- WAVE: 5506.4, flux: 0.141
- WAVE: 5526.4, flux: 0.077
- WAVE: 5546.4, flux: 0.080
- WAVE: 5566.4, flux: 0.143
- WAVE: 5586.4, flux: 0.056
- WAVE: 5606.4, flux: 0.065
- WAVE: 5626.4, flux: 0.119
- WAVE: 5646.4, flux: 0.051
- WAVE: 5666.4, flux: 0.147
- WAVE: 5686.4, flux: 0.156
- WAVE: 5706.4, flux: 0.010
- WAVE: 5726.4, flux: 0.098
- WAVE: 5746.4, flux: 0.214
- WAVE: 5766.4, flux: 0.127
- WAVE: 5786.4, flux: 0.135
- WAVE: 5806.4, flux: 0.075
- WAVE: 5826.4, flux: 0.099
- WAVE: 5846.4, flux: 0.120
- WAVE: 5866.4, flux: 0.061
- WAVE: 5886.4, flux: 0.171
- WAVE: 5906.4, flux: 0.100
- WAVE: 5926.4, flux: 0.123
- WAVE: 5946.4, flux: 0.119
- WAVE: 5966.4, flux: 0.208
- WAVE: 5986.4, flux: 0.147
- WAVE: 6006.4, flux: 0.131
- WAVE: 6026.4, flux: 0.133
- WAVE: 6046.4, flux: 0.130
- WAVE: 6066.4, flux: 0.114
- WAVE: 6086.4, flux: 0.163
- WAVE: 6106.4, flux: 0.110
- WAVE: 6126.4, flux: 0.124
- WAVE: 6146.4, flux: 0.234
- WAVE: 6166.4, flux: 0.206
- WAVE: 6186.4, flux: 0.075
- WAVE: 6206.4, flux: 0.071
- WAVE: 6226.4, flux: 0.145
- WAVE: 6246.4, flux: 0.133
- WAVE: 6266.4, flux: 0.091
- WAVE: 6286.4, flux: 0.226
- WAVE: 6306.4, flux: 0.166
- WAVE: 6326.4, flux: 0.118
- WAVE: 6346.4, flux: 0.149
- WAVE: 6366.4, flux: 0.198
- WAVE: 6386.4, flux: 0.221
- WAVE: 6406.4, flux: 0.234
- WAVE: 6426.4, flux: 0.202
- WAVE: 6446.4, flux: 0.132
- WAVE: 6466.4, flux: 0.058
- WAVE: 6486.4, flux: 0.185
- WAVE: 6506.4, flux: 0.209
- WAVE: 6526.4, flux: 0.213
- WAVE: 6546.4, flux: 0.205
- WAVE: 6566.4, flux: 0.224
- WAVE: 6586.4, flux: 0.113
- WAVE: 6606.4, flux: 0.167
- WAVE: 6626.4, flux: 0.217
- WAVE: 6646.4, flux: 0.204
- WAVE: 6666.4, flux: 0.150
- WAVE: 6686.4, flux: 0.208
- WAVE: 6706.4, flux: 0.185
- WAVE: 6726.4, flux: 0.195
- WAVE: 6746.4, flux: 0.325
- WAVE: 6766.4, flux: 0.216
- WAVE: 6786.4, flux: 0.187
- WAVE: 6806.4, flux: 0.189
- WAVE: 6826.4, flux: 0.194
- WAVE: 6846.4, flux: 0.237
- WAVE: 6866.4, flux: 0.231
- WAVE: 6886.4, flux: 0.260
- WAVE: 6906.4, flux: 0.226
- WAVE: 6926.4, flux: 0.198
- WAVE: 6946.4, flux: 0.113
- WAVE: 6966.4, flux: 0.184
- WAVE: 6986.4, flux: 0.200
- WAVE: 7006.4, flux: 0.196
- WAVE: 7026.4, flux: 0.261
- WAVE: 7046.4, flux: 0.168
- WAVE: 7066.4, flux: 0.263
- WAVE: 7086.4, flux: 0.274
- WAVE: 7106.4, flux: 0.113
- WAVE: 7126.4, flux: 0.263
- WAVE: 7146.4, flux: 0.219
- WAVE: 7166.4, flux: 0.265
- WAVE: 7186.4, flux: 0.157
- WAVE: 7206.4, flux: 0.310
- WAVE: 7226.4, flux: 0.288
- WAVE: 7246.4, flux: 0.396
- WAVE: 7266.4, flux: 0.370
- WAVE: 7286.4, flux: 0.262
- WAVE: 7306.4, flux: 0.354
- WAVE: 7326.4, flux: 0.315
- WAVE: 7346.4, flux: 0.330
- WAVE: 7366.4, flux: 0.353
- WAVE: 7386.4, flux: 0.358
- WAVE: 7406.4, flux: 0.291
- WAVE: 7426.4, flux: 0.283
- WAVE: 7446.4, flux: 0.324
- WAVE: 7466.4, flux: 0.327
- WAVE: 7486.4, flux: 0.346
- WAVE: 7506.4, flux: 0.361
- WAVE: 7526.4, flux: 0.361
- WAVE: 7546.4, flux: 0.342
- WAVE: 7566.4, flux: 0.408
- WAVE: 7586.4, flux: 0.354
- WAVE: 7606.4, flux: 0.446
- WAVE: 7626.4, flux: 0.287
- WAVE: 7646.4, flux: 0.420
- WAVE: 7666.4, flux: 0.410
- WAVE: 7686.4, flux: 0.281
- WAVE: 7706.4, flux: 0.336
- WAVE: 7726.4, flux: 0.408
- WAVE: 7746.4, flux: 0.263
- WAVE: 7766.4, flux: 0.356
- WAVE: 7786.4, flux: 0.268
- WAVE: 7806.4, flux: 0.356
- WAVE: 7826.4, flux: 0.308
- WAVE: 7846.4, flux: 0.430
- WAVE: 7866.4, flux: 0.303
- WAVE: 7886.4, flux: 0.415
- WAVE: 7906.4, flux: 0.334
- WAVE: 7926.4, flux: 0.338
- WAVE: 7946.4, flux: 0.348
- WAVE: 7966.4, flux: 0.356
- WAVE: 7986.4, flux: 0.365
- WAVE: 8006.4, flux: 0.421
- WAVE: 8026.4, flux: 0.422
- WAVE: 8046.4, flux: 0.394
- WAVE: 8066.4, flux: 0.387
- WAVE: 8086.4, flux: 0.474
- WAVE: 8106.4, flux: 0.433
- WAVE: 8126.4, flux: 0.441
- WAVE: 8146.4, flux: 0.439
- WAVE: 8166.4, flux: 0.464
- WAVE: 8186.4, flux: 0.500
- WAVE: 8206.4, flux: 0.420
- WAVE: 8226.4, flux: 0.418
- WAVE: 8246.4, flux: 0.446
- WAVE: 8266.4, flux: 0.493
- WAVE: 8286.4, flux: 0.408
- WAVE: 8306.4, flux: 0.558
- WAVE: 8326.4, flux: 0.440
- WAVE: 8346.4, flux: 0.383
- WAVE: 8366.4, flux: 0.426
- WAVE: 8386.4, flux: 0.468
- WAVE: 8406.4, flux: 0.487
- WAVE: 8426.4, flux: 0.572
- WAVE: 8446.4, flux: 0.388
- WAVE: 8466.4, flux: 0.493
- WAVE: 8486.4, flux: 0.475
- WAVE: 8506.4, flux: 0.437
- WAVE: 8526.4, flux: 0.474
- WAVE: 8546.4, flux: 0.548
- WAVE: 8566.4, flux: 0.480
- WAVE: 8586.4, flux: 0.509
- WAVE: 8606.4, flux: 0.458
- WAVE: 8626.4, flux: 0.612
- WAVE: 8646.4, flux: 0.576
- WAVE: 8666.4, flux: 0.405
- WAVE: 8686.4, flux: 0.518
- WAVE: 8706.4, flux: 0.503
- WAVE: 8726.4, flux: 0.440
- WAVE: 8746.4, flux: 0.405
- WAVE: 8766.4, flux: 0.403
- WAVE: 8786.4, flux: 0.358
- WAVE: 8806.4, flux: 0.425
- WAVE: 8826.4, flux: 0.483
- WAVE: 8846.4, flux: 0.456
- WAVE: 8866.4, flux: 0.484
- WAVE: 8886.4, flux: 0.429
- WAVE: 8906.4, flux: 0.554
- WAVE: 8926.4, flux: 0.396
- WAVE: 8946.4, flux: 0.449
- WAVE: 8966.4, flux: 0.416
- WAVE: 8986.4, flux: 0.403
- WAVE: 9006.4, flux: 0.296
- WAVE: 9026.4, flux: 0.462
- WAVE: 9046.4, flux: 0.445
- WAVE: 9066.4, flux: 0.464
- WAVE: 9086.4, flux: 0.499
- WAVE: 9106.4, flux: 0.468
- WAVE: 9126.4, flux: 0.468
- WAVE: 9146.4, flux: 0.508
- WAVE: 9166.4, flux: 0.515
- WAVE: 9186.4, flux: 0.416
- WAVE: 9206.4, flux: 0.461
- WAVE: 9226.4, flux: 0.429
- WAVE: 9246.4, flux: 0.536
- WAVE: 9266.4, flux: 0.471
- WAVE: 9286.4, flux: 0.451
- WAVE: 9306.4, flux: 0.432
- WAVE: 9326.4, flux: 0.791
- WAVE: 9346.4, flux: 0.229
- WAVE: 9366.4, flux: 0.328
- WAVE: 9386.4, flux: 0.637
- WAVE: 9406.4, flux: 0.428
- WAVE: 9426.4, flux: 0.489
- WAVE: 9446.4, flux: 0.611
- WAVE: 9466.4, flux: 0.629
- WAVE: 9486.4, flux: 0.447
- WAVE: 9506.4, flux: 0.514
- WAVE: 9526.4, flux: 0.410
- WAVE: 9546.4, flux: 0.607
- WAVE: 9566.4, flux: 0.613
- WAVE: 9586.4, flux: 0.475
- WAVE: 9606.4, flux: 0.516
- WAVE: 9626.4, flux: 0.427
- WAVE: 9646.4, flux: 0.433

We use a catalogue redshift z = 0.81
